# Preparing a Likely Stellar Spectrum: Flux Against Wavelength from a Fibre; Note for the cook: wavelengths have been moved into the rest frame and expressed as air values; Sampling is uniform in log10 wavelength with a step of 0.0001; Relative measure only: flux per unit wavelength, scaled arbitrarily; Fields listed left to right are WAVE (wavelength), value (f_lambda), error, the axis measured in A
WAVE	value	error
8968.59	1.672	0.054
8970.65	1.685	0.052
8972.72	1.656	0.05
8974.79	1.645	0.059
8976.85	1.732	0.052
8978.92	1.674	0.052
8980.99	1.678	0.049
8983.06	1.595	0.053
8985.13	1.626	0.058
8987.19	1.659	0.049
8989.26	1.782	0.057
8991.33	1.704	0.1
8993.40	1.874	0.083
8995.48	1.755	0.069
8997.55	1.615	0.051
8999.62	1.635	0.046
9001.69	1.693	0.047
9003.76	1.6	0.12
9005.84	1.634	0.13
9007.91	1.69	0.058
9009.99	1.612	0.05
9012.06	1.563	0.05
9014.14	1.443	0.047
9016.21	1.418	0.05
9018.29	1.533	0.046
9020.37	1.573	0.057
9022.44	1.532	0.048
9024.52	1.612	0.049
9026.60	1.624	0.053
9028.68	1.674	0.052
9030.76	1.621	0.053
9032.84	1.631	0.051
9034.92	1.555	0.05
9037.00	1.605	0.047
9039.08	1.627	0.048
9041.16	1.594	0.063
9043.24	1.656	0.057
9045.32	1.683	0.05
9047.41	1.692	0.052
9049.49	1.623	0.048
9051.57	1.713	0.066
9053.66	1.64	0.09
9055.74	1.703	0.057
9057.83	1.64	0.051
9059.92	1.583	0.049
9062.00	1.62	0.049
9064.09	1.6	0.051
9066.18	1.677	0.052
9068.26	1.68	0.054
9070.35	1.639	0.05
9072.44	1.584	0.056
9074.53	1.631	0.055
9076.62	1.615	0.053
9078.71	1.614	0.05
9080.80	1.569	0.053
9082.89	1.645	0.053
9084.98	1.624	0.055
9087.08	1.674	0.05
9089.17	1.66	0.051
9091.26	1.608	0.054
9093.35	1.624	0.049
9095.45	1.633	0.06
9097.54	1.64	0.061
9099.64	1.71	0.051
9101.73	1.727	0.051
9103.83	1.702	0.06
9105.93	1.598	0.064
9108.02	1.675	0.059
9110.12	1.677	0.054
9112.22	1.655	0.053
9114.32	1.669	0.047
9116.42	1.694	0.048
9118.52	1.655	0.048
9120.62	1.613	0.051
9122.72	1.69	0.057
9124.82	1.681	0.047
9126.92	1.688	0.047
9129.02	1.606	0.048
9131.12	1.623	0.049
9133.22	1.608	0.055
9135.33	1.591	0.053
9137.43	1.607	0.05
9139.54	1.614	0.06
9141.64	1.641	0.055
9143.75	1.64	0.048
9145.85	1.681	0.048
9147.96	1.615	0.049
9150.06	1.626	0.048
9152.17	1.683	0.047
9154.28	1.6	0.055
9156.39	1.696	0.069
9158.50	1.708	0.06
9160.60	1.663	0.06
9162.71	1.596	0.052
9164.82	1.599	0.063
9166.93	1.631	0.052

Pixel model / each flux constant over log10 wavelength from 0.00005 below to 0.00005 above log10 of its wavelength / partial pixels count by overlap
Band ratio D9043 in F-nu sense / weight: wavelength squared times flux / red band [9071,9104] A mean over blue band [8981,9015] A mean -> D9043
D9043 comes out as 1.01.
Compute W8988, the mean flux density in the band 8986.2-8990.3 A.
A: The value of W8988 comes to 1.72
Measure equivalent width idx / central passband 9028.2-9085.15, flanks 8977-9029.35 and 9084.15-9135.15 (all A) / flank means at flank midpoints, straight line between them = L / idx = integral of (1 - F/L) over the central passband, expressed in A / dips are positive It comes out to 0.4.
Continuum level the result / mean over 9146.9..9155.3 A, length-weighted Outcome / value 1.63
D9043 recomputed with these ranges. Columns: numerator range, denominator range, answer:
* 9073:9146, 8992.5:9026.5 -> 1.04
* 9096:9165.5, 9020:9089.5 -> 1.03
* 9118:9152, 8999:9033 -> 1.06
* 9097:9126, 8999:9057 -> 1.05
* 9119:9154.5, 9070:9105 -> 1.01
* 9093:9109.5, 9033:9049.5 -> 1.04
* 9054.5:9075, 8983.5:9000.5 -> 0.98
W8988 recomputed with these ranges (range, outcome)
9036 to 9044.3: 1.62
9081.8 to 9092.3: 1.64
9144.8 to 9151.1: 1.64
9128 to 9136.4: 1.61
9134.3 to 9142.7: 1.61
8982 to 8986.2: 1.61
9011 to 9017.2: 1.48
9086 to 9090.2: 1.66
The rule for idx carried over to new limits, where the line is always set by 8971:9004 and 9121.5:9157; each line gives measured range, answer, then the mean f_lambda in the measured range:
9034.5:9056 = 0.3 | 1.65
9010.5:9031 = 1.4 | 1.56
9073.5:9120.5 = 0.1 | 1.65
